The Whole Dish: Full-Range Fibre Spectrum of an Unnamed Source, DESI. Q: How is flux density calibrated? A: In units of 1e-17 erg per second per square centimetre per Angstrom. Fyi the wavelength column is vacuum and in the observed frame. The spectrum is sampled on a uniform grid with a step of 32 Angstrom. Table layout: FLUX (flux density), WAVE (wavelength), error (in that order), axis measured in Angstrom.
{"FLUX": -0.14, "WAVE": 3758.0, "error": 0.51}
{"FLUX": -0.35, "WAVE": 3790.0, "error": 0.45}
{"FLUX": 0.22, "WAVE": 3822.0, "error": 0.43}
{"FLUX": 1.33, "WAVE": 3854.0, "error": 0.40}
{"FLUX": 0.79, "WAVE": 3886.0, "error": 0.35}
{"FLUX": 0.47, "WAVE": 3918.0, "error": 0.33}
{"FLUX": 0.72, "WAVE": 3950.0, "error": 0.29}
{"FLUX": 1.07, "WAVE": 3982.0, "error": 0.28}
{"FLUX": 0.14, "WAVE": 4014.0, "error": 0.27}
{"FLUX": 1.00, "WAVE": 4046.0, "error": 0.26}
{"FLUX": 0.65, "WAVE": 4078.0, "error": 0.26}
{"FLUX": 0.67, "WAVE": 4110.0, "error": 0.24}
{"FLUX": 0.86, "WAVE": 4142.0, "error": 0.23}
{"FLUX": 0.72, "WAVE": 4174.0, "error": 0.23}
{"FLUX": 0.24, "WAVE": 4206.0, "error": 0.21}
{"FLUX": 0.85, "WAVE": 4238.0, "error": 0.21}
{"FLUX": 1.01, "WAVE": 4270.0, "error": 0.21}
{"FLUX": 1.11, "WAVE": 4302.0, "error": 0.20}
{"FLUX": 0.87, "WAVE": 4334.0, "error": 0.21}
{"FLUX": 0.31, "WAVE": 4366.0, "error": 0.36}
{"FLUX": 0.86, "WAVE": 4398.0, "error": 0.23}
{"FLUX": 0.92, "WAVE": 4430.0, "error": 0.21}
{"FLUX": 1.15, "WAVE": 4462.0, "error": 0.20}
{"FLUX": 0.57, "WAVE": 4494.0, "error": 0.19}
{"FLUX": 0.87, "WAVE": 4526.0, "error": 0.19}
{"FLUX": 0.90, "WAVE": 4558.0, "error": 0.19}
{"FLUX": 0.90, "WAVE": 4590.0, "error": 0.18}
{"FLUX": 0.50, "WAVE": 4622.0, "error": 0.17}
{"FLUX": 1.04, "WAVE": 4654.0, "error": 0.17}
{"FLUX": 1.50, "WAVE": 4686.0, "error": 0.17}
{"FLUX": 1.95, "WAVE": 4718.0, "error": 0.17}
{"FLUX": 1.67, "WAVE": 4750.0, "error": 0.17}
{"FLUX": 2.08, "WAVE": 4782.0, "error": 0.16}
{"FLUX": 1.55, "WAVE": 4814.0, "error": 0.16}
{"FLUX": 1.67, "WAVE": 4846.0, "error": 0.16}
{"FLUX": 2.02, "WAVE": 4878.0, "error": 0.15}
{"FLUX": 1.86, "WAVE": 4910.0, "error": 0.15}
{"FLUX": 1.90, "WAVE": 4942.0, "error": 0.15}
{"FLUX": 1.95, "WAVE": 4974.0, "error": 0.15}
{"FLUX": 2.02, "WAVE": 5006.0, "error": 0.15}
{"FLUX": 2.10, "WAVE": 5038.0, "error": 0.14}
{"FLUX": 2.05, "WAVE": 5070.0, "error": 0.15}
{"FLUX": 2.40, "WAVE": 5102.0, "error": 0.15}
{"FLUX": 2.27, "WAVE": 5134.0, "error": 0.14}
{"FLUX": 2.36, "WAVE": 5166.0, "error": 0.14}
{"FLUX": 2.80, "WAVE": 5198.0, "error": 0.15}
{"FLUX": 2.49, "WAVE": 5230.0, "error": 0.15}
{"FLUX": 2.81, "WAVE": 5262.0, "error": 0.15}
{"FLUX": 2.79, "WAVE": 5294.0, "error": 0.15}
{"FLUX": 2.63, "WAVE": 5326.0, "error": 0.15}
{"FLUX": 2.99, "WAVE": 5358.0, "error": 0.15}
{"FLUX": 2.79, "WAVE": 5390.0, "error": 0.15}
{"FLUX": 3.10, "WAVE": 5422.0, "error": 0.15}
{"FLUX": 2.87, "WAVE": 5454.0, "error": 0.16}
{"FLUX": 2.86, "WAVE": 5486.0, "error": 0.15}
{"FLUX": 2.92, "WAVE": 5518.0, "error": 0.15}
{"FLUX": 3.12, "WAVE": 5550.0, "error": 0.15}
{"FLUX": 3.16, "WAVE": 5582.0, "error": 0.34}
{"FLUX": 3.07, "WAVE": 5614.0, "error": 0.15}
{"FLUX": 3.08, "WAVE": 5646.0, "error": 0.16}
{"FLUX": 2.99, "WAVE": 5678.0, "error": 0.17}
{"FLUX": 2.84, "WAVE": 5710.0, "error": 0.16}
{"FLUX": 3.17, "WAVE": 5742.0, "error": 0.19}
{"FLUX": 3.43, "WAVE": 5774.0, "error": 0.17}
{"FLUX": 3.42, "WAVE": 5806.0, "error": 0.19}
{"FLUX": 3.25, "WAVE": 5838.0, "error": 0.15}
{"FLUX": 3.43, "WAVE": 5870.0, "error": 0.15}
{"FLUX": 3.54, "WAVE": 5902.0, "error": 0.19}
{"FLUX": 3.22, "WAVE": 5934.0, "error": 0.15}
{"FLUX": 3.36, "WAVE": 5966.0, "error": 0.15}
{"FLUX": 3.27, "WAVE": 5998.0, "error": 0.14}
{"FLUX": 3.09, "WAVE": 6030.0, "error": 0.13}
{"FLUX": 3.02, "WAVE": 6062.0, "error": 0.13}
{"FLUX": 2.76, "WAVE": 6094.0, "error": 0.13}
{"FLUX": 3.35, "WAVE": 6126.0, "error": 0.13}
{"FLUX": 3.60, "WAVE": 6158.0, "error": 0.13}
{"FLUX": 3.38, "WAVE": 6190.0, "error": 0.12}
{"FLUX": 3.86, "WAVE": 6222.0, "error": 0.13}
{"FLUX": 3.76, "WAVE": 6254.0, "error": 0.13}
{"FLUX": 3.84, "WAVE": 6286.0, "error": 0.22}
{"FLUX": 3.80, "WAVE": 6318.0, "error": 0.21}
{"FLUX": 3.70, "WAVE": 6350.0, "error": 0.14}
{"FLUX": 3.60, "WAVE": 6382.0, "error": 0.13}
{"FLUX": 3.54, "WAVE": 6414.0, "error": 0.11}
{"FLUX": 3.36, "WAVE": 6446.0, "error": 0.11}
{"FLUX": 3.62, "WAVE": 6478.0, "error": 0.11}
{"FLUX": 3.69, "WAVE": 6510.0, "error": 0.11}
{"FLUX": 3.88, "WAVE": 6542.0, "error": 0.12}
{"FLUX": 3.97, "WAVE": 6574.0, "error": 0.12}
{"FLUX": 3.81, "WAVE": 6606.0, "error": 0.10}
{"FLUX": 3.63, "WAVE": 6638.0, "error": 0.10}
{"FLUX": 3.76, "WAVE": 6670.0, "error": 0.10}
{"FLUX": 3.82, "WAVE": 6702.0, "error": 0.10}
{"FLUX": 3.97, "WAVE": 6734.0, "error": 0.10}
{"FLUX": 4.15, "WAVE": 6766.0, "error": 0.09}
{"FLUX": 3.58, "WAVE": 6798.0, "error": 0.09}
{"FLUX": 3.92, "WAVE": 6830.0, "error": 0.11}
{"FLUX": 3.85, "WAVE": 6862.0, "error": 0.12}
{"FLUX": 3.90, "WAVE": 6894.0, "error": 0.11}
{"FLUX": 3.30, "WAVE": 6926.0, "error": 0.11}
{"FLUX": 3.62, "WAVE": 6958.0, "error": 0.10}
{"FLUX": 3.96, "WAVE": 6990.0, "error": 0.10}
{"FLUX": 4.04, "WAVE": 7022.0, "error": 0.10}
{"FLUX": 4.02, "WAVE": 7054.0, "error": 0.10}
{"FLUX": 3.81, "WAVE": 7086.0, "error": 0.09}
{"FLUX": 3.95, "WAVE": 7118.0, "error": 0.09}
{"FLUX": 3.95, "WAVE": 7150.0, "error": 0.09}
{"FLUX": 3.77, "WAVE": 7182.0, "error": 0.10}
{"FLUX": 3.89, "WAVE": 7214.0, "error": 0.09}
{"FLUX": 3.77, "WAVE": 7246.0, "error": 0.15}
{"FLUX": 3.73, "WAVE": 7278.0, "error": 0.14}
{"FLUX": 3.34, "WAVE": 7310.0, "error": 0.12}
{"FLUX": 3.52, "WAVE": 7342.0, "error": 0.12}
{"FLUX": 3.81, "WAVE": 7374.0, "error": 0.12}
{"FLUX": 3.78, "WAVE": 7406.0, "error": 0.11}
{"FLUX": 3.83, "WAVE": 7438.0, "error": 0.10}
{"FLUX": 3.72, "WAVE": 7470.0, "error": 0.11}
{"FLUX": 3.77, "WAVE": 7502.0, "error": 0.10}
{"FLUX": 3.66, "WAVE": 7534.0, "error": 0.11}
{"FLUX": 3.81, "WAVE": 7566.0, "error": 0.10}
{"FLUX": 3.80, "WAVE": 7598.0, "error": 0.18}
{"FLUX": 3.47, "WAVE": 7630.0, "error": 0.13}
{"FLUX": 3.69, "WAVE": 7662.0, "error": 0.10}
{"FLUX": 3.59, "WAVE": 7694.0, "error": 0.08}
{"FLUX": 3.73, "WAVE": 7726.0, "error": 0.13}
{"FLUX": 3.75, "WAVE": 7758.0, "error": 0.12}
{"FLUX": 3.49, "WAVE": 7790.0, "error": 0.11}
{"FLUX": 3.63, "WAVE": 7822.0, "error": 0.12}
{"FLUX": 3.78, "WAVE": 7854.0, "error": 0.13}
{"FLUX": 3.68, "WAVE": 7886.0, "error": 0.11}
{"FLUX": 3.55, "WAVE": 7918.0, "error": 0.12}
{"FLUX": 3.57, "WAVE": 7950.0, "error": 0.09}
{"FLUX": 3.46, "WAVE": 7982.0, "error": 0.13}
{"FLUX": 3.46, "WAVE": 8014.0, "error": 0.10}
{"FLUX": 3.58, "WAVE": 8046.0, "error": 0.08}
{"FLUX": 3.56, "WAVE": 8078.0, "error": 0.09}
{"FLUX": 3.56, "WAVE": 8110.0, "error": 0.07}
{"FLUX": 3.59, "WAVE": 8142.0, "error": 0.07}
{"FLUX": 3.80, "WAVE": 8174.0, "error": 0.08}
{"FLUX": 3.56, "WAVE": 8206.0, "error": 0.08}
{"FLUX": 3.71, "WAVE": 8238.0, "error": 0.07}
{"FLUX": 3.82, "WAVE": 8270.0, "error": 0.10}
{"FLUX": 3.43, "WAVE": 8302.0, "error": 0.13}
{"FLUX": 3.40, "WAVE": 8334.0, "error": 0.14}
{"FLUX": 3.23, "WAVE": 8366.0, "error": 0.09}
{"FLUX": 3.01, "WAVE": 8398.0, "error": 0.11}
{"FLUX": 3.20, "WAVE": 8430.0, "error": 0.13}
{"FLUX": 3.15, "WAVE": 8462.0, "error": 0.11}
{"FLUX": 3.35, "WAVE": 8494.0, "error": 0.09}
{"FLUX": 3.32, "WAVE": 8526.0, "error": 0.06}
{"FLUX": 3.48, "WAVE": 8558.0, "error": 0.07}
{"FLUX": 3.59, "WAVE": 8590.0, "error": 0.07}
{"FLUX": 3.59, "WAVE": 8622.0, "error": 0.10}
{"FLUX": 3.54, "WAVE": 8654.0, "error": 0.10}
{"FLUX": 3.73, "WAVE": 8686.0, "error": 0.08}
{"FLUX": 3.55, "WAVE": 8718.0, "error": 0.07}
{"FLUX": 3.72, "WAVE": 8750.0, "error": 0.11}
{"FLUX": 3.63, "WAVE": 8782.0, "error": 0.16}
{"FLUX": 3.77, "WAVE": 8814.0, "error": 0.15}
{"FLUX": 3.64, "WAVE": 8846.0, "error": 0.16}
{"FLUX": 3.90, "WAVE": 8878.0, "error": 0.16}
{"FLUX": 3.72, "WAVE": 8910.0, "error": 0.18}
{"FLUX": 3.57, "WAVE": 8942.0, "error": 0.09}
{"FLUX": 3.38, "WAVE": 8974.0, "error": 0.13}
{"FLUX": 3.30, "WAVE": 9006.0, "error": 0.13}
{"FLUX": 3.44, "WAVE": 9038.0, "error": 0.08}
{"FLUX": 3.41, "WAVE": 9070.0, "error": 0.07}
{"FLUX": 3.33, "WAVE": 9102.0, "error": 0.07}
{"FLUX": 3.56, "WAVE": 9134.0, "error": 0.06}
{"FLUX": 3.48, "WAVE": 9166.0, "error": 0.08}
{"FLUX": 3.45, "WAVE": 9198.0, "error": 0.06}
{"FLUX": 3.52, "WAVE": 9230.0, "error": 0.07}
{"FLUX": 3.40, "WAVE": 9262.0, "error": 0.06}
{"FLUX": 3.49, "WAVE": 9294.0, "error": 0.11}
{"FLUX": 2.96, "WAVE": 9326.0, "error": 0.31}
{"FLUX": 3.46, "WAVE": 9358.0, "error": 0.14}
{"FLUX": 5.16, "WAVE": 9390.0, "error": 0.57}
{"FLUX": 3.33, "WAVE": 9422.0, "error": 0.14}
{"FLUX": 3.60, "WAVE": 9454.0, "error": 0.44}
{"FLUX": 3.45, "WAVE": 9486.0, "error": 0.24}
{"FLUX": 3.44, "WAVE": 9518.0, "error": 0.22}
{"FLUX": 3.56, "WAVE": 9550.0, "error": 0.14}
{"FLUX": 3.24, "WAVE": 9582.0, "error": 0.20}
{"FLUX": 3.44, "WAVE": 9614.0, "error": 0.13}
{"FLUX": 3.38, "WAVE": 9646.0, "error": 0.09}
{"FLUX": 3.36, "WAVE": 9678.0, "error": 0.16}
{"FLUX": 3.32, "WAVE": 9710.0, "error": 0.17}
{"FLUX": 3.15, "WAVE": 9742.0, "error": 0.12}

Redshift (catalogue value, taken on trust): 0.175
